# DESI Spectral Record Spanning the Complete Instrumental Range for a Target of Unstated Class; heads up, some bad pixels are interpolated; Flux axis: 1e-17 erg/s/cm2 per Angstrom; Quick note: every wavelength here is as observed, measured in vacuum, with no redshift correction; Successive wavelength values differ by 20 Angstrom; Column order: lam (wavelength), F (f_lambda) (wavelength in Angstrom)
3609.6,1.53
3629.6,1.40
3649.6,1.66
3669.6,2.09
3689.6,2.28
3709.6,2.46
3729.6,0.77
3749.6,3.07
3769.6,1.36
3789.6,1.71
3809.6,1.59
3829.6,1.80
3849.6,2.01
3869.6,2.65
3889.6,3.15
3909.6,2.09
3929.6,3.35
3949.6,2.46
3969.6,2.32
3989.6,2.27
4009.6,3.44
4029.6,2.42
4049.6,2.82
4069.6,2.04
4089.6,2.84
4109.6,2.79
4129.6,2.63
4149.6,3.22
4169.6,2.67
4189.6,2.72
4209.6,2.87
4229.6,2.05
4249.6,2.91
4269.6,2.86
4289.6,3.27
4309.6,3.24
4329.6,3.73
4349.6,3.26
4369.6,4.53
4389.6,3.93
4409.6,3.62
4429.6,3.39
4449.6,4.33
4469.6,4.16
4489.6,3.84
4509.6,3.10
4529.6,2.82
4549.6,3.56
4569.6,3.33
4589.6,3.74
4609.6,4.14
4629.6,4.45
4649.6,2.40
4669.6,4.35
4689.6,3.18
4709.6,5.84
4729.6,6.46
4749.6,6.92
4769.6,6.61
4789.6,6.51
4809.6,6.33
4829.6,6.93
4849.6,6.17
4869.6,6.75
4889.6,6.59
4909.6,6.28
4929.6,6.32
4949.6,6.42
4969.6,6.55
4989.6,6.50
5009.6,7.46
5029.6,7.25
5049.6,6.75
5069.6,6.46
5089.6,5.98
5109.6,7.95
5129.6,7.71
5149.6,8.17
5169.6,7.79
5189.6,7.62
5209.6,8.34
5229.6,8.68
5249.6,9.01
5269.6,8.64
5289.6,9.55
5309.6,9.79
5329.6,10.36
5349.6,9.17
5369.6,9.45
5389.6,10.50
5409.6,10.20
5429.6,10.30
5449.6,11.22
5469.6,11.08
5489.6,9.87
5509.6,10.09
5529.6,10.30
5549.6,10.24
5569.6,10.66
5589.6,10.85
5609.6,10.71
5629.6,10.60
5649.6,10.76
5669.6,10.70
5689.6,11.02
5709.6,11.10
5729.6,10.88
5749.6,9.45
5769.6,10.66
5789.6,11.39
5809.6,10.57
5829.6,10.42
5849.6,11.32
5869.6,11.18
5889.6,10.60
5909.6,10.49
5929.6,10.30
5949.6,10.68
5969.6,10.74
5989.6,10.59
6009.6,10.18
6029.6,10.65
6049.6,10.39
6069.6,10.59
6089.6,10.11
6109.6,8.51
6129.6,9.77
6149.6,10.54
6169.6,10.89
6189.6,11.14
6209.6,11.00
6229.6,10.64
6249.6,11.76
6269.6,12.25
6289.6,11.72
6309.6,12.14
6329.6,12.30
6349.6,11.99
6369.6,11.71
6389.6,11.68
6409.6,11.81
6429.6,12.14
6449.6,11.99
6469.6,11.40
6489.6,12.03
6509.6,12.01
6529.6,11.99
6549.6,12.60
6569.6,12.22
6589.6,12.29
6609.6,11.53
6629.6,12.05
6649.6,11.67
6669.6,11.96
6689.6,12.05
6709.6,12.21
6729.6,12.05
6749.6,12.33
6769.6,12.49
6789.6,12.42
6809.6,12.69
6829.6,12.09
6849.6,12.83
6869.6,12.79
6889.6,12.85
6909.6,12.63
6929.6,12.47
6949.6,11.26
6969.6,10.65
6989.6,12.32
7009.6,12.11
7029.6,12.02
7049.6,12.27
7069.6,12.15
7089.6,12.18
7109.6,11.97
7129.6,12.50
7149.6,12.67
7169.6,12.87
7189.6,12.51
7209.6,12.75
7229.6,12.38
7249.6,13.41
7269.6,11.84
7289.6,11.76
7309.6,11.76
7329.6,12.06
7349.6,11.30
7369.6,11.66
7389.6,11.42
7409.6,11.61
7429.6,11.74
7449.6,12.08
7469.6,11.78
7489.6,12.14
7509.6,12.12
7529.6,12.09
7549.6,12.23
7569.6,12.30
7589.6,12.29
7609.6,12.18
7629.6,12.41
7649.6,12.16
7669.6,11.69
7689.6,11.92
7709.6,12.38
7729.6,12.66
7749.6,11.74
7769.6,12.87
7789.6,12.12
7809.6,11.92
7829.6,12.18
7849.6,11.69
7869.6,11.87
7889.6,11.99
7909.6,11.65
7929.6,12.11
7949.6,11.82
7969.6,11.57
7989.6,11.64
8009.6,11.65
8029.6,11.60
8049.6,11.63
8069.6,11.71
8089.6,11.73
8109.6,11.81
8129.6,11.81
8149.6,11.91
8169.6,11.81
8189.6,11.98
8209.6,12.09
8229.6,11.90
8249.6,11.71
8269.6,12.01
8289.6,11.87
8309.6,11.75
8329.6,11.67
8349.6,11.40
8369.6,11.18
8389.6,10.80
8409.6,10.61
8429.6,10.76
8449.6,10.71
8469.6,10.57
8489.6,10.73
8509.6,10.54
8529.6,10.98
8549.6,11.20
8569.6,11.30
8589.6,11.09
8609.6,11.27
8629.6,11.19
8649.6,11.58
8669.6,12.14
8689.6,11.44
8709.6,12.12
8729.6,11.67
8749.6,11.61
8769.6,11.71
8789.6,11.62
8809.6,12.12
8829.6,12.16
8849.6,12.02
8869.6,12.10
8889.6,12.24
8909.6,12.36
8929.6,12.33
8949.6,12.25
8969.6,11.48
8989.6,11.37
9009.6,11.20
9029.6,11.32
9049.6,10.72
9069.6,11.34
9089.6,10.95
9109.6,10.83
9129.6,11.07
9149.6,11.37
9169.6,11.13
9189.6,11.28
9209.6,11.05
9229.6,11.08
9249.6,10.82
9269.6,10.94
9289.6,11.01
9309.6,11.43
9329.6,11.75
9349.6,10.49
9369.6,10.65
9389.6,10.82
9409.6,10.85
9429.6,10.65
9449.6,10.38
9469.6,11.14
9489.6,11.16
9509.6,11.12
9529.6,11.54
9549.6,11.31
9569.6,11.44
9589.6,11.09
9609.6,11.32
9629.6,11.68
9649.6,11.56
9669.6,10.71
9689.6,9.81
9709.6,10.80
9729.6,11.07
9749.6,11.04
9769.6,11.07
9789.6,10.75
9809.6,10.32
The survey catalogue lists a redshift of 0.181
